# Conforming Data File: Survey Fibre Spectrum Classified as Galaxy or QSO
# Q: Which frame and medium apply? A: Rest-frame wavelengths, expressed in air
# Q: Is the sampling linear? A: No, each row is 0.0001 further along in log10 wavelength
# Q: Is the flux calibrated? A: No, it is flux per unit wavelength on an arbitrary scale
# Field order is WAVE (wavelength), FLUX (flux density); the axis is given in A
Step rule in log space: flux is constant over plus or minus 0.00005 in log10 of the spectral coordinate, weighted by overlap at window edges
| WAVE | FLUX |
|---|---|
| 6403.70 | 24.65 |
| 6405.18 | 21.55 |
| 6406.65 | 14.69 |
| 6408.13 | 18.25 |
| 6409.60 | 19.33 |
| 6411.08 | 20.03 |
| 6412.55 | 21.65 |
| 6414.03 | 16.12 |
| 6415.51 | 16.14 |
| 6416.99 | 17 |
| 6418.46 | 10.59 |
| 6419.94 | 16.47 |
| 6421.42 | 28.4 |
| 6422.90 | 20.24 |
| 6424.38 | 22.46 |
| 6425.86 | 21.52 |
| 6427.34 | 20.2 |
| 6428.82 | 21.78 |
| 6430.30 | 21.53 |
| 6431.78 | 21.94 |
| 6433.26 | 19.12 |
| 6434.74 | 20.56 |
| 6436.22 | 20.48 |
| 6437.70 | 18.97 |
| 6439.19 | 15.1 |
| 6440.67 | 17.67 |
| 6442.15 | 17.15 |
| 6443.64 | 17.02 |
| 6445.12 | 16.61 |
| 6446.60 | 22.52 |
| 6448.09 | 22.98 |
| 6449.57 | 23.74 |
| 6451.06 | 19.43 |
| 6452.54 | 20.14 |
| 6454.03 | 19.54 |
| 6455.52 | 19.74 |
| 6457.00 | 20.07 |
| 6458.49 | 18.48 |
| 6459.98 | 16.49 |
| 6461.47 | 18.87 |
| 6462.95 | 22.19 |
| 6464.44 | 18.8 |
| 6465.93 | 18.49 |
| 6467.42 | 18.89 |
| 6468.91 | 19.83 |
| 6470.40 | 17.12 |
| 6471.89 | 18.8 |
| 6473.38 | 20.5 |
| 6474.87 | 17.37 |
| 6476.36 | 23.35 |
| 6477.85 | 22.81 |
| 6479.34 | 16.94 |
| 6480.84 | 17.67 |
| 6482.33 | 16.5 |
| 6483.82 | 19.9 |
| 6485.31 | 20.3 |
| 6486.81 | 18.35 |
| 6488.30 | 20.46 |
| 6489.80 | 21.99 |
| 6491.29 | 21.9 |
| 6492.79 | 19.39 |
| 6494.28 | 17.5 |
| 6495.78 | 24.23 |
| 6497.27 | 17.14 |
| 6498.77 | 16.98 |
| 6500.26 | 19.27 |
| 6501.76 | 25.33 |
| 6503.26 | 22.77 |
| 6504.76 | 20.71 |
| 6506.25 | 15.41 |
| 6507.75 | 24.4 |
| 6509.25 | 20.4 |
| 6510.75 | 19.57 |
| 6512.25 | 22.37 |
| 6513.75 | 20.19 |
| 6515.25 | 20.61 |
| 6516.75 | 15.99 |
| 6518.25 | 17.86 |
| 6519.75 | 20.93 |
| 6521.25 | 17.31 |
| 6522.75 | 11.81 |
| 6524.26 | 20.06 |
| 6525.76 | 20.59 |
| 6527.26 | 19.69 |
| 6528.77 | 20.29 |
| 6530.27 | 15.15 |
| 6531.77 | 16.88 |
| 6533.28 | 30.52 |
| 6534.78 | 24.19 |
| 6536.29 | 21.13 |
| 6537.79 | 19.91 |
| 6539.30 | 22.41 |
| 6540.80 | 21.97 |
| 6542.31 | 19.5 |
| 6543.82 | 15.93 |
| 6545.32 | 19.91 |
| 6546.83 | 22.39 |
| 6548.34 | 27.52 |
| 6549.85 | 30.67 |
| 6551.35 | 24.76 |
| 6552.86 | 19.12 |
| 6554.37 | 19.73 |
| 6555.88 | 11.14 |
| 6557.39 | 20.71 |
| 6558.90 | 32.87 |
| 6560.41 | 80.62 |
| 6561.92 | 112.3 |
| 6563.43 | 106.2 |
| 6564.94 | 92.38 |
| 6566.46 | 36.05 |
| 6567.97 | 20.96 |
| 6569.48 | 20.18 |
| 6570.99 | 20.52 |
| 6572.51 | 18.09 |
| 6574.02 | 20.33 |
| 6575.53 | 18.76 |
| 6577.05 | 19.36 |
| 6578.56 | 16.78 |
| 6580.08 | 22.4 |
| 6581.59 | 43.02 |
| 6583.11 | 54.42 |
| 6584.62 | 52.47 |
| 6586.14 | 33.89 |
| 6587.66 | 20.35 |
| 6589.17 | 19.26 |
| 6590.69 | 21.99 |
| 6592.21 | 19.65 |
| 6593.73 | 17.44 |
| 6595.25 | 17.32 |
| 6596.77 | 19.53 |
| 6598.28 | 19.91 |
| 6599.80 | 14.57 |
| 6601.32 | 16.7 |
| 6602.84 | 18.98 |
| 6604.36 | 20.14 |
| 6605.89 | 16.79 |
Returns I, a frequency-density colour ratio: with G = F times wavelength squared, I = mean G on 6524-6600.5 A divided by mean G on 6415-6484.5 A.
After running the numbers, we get 1.55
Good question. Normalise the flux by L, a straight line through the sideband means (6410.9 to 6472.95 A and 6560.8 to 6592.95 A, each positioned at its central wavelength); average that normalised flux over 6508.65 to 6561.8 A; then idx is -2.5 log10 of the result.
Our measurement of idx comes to 0.36 mag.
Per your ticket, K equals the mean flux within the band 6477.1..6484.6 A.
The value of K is 18.8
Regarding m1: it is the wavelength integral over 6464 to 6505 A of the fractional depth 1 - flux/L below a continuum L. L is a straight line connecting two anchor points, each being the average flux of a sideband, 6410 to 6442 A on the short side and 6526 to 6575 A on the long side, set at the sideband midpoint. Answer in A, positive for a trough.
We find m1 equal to 8.5 A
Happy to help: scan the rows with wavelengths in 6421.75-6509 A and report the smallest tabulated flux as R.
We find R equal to 15.1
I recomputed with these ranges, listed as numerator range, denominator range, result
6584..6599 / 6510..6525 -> 1.31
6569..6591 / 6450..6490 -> 1.44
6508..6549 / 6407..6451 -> 1.07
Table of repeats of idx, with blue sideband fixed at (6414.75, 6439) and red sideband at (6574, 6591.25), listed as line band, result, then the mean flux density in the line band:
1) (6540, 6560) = 0.177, 23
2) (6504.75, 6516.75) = 0.221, 20.2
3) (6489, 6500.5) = 0.196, 19.8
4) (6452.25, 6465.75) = 0.124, 19.3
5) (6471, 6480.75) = 0.148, 19.8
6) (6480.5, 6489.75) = 0.209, 19.2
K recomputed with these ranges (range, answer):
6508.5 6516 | 20.6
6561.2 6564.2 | 109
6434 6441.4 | 18.6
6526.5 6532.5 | 18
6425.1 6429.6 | 21.2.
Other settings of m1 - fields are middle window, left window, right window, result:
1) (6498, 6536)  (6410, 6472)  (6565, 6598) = 5.5 A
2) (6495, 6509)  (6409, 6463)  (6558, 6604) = 2.9 A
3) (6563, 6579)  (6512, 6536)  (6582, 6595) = -4.7 A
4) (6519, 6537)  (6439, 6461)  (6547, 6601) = 5.0 A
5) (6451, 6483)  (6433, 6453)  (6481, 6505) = 0.9 A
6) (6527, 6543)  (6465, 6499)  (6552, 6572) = 6.7 A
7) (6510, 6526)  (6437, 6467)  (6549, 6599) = 4.8 A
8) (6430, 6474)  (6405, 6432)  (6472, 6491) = 0.3 A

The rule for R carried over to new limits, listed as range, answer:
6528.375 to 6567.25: 11.14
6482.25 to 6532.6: 11.81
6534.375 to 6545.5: 15.93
